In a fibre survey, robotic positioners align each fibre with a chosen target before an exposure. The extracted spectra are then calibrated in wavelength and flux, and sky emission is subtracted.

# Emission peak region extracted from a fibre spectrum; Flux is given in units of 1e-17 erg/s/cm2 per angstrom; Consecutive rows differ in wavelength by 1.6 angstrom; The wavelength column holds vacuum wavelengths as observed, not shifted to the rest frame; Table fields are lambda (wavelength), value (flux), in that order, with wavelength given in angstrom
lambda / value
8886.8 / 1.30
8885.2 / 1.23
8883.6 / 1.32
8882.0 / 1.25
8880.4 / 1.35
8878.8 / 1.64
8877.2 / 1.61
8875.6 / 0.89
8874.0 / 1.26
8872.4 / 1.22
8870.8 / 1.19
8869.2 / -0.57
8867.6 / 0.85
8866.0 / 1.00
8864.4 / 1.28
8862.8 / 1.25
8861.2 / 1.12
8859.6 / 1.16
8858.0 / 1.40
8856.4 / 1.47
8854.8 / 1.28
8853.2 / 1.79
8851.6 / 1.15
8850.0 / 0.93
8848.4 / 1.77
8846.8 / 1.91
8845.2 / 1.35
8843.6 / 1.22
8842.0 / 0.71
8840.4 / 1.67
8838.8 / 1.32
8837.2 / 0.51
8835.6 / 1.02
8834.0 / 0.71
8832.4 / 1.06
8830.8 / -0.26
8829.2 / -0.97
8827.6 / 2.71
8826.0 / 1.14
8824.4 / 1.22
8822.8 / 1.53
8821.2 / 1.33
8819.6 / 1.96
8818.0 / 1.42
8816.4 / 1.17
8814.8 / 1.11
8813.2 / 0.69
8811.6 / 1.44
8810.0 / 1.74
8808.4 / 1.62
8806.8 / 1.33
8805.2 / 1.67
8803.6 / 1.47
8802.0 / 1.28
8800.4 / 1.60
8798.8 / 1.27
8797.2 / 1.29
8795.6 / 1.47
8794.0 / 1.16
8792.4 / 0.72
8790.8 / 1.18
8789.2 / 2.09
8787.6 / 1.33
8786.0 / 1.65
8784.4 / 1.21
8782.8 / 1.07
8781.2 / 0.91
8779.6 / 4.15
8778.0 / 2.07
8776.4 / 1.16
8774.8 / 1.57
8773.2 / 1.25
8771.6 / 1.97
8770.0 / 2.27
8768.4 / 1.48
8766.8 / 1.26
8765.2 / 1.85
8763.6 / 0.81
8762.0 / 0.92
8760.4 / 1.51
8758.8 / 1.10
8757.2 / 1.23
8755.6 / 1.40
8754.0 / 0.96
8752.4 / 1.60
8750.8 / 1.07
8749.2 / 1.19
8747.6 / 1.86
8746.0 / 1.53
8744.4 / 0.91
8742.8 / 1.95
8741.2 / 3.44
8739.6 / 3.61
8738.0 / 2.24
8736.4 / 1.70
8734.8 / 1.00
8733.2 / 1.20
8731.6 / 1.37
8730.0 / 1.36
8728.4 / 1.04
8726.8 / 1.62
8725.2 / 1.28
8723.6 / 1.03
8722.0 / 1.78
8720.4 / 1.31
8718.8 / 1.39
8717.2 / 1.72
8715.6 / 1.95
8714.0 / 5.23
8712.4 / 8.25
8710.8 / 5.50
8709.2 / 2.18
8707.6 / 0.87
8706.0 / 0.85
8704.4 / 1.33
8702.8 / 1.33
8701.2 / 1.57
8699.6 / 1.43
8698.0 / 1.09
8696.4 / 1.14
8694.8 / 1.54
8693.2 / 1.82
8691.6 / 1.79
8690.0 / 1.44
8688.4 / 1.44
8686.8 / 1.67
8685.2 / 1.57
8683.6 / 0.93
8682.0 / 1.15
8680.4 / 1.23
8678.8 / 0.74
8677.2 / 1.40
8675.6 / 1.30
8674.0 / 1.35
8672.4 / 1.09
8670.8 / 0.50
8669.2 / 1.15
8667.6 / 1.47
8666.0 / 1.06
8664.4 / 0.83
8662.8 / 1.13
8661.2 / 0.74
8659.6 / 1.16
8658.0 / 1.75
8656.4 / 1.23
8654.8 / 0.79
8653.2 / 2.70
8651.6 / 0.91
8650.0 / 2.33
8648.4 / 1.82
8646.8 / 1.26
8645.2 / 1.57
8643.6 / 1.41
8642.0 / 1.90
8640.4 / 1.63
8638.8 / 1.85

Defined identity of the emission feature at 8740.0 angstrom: [N II]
